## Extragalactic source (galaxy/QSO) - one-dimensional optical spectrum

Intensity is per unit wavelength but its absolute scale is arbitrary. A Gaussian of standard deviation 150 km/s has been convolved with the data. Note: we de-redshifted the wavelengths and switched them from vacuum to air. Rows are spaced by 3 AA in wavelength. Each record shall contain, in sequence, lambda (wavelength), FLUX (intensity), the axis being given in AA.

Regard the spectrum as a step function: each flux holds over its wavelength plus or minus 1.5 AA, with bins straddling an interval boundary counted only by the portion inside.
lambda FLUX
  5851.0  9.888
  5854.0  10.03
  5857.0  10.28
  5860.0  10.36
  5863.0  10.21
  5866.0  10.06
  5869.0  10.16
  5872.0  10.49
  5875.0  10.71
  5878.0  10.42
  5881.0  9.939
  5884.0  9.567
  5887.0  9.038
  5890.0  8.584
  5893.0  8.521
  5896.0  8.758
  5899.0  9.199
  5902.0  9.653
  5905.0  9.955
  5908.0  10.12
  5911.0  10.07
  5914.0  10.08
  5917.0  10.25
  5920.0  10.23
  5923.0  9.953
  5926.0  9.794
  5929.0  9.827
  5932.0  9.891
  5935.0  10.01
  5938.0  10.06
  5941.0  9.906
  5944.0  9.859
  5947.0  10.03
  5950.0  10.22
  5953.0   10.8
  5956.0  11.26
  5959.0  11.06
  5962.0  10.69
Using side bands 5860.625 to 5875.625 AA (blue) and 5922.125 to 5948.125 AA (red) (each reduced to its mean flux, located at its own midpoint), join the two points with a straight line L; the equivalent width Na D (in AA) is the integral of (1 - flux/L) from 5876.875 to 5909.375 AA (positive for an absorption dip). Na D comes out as 2.4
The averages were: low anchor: 10.3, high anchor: 9.92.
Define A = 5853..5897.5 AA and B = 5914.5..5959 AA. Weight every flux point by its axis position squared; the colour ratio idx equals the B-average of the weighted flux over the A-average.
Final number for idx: 1.06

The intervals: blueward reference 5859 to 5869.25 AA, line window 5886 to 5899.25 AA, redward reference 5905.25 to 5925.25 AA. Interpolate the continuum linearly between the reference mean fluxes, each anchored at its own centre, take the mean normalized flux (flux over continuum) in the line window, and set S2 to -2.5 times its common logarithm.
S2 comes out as 0.16 mag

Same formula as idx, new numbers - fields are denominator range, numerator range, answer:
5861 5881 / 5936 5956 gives 1.02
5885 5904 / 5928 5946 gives 1.12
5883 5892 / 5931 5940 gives 1.13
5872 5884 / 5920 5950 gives 0.99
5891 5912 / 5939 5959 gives 1.12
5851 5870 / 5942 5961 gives 1.07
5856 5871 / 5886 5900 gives 0.87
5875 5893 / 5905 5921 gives 1.07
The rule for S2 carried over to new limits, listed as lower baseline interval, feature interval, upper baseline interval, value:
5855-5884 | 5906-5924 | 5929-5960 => 0.02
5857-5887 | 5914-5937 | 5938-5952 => 0.01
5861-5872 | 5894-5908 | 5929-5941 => 0.07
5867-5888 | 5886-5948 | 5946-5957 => 0.07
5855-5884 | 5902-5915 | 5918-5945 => 0.01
